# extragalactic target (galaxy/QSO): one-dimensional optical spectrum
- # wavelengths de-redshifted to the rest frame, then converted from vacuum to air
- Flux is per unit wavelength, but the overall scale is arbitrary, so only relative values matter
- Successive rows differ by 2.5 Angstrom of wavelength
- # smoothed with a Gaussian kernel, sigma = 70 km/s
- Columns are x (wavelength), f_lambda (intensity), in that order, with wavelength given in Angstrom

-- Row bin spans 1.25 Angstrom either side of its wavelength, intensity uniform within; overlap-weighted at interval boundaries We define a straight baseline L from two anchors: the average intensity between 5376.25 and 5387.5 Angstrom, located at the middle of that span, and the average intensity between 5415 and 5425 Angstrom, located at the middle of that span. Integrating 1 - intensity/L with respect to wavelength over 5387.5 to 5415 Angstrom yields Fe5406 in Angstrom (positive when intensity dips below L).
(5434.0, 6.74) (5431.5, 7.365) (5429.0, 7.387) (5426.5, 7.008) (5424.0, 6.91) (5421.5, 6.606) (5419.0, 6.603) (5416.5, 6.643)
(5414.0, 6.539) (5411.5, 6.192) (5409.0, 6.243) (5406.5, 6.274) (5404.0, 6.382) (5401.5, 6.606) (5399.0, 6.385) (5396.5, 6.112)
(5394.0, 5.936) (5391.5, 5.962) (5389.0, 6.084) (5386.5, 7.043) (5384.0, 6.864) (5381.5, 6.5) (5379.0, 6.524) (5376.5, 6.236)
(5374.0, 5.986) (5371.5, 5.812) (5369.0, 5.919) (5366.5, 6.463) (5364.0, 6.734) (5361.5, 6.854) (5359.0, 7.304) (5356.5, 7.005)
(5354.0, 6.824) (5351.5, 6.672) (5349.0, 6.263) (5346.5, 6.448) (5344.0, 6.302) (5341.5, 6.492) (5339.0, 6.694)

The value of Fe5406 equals 1.7 Angstrom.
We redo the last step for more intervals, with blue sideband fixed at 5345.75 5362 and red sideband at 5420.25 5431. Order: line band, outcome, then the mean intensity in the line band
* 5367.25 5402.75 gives 3.0 Angstrom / 6.29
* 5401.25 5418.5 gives 1.4 Angstrom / 6.41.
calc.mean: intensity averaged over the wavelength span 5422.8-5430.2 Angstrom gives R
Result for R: 7.1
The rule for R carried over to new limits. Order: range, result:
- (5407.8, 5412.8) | 6.22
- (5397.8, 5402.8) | 6.5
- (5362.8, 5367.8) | 6.59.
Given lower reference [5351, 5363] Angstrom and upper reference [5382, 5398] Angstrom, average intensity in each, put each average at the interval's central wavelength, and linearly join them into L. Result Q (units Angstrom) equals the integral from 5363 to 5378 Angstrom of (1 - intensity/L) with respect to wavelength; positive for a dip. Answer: 1.1 Angstrom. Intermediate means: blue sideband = 6.94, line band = 6.19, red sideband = 6.34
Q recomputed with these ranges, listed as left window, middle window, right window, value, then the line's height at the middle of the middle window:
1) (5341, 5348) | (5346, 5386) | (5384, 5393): -0.8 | 6.41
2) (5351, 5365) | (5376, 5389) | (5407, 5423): 0.2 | 6.72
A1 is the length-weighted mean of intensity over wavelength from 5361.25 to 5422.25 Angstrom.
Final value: 6.37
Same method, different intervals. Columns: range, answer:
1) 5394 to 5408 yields 6.31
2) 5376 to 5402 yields 6.38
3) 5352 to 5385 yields 6.54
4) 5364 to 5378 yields 6.15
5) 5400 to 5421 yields 6.44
